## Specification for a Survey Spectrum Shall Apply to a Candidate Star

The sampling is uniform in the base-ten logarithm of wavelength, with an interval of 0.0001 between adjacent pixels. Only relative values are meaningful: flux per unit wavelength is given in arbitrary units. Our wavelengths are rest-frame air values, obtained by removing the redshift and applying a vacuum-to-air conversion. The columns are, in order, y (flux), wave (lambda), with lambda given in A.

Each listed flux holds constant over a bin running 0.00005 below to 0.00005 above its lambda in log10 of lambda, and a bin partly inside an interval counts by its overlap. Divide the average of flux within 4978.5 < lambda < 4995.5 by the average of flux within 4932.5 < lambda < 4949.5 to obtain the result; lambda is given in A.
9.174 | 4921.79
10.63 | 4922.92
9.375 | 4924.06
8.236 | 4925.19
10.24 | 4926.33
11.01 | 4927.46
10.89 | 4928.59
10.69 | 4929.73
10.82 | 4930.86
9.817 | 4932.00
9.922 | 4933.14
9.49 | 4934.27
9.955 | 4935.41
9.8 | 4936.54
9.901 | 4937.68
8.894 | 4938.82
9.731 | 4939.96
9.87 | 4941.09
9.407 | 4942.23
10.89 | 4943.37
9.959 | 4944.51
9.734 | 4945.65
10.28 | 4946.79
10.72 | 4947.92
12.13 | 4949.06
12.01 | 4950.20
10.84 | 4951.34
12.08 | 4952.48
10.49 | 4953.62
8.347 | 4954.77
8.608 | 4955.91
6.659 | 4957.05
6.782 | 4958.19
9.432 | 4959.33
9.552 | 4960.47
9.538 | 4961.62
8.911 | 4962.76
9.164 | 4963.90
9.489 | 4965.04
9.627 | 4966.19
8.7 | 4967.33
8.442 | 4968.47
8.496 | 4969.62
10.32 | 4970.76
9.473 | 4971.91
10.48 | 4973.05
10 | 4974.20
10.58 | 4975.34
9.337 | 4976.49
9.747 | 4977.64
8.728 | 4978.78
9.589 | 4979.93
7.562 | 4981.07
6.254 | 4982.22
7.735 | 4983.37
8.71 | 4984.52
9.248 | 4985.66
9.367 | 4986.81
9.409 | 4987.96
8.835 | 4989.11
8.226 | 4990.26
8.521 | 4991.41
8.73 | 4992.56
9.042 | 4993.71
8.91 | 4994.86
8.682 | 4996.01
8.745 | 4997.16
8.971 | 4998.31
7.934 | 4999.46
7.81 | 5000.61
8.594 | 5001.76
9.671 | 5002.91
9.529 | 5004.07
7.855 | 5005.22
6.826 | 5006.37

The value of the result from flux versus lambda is 0.86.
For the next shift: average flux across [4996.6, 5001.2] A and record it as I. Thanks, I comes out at 8.37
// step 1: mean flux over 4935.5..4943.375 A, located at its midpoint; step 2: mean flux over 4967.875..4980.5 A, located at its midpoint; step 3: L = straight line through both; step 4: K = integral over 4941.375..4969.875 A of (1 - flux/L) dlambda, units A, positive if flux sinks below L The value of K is 0.06 A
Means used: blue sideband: 9.72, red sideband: 9.56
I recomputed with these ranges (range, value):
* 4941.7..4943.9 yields 10.1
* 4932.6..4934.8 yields 9.73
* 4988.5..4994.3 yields 8.67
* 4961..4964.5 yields 9.21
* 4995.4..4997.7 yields 8.72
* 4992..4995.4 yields 8.89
